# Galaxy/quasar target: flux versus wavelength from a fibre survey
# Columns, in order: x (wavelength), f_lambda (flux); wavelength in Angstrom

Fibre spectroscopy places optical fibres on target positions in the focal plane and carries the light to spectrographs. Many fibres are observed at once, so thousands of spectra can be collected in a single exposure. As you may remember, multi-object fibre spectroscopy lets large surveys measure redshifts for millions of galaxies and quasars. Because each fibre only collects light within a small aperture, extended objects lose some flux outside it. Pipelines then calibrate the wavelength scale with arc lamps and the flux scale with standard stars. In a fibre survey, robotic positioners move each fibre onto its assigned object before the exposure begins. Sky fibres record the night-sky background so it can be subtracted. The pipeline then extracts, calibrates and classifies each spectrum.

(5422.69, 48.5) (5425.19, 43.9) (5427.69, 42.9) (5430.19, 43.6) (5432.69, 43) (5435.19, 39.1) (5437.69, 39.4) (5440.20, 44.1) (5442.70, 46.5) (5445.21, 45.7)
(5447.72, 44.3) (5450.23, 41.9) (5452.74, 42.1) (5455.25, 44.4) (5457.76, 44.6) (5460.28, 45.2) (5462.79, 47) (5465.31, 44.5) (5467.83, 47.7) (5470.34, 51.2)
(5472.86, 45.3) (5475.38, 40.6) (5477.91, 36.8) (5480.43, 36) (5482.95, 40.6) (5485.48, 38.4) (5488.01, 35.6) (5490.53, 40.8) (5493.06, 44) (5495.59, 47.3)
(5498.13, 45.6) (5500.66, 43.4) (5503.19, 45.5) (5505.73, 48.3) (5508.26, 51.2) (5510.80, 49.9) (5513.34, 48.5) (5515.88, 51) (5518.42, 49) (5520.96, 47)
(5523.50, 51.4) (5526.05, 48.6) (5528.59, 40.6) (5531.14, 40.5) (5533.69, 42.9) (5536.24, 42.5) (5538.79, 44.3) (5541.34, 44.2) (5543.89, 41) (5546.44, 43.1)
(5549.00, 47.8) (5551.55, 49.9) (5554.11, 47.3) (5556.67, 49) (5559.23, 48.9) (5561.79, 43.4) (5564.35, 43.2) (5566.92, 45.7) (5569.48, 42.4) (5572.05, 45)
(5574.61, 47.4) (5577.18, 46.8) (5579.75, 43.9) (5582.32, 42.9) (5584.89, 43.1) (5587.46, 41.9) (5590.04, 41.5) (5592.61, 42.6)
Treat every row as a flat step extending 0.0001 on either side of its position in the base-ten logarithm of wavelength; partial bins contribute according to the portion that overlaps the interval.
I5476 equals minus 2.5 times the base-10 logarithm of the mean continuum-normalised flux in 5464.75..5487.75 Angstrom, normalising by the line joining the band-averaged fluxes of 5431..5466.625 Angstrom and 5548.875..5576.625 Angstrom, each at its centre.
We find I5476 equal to 0.06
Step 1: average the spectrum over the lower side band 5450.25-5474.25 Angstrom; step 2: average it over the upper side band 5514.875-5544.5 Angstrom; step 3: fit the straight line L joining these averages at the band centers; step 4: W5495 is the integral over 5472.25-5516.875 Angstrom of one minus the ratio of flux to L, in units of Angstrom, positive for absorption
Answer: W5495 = 1.6 Angstrom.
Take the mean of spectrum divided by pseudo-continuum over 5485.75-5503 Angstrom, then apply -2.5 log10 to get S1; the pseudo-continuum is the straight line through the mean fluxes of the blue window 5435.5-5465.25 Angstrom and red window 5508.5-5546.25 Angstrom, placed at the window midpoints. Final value 0.06 mag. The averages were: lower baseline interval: 44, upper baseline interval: 45.9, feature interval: 42.7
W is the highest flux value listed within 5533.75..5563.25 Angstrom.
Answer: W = 49.9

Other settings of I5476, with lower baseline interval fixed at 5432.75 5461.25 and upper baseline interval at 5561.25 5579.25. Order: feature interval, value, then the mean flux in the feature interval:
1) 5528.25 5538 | 0.06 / 41.8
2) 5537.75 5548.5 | 0.03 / 43.5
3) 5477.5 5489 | 0.17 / 37.6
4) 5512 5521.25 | -0.11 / 49.1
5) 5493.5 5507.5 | -0.05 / 46.1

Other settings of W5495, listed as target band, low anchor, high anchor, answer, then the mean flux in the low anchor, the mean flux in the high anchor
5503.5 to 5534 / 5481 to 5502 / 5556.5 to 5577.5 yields -3.1 Angstrom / 41.8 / 45.5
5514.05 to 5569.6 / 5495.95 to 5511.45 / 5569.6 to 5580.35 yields 0.7 Angstrom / 47.2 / 45.5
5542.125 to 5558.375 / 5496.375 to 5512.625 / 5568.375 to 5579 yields -0.1 Angstrom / 47.3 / 45.4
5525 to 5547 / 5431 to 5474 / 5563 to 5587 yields 0.7 Angstrom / 44.5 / 44.4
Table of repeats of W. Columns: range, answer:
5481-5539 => 51.4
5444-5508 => 51.2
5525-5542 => 48.6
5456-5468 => 47.7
